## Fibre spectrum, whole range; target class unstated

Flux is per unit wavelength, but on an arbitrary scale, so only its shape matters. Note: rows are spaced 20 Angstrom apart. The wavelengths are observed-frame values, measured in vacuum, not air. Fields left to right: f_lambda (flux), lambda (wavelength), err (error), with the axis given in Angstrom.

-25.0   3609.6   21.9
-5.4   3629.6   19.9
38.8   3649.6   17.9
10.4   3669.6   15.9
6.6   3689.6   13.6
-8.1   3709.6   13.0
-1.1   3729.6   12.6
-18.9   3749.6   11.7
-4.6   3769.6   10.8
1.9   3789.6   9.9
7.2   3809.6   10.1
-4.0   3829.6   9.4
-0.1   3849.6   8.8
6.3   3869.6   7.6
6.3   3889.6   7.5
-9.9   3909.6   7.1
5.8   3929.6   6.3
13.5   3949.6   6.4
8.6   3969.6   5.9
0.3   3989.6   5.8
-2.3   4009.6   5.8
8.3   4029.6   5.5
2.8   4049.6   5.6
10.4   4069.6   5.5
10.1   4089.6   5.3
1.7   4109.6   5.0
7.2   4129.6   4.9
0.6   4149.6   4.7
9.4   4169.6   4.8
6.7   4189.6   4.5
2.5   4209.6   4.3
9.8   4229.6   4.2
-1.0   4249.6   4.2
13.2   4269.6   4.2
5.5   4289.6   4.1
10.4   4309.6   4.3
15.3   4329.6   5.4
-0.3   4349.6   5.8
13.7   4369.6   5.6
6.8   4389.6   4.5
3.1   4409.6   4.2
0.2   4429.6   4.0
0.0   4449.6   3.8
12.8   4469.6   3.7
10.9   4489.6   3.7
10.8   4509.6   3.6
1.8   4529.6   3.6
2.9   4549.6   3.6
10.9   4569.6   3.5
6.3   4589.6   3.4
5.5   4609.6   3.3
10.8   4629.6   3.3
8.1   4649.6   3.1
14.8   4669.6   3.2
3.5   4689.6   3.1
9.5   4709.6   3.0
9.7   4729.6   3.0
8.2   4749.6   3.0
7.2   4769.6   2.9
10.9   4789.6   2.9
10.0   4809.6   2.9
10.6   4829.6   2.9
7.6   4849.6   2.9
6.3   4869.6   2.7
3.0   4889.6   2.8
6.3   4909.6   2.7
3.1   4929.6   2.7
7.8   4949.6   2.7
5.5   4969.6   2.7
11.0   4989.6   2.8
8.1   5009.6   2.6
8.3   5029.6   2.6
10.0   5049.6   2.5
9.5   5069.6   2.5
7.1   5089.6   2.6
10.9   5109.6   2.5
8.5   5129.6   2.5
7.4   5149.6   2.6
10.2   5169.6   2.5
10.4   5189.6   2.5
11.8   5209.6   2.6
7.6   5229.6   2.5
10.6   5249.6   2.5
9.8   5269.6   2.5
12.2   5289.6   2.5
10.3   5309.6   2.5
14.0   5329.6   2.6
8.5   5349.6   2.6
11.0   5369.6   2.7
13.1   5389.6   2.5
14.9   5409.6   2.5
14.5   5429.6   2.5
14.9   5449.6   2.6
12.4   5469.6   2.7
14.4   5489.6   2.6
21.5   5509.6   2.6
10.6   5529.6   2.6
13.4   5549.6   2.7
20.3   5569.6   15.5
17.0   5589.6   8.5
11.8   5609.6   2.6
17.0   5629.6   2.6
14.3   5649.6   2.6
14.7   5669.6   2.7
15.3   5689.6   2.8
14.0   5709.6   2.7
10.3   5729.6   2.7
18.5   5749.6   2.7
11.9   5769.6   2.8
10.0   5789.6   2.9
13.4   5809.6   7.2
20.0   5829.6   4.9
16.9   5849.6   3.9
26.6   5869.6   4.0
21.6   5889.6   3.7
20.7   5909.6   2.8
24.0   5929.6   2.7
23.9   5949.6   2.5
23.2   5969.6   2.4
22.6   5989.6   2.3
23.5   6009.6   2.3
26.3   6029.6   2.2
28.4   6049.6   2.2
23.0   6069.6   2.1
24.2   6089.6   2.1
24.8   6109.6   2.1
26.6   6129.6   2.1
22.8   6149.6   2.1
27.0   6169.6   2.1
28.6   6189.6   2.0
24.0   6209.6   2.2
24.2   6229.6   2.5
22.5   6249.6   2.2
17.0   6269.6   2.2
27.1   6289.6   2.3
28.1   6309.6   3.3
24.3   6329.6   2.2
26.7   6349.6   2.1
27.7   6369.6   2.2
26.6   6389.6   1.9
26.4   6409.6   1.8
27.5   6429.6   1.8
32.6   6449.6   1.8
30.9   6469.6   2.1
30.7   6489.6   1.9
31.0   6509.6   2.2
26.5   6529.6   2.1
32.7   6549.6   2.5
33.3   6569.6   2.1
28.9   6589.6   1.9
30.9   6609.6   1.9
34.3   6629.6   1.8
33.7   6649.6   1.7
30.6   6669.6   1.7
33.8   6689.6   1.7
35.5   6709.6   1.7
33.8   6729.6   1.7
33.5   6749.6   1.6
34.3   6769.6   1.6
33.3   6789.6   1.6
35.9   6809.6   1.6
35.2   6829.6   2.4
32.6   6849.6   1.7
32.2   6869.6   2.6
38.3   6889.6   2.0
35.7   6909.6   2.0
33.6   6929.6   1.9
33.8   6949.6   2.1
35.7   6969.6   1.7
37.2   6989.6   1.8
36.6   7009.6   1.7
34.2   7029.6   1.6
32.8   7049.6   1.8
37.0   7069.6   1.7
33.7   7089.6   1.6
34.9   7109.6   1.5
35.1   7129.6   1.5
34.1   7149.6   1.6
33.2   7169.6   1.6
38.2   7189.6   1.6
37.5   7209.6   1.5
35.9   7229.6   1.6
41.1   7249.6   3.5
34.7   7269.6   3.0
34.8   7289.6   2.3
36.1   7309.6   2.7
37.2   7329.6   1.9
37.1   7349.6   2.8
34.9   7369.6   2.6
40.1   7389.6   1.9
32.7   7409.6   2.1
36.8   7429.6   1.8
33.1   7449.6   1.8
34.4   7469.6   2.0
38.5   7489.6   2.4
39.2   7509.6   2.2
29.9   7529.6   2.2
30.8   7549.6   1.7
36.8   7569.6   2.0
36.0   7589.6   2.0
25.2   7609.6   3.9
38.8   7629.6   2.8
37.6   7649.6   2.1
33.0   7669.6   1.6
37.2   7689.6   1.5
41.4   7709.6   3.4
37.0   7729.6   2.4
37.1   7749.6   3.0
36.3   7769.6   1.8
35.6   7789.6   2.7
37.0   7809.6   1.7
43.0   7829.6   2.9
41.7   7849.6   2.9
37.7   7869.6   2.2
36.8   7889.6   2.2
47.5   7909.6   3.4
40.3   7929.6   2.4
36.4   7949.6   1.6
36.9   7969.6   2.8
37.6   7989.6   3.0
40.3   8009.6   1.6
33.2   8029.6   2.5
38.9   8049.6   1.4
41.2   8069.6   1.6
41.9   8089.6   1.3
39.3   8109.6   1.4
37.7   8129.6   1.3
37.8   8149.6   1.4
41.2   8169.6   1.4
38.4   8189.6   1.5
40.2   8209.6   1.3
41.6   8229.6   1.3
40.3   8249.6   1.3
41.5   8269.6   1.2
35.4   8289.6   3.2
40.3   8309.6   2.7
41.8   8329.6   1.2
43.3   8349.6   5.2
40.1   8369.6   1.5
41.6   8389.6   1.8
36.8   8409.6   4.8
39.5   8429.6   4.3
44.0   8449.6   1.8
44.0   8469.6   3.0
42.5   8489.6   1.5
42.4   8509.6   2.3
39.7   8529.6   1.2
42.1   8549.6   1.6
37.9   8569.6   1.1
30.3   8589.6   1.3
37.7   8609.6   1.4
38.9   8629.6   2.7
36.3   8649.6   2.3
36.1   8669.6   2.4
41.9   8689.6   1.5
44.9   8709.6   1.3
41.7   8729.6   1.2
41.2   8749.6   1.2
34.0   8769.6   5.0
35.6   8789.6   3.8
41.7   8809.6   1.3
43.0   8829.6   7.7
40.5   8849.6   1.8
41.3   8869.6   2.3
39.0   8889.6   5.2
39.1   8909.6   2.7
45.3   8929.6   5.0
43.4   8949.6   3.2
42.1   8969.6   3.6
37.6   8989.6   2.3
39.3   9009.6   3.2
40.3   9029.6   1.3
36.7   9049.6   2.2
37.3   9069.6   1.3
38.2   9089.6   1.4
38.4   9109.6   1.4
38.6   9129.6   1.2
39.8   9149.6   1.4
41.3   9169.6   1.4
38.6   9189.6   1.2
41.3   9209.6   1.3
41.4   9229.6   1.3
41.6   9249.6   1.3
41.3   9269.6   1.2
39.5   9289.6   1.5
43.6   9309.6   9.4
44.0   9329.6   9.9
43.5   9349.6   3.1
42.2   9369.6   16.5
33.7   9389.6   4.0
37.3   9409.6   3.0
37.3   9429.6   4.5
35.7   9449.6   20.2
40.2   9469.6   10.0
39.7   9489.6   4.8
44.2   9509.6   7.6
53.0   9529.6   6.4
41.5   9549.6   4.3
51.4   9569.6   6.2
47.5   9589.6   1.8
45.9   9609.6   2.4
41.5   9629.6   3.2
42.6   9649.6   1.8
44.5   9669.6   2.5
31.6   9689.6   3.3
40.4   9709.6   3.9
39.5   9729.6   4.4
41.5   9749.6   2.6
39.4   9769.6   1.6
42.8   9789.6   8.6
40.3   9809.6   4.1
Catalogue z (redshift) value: 0.46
